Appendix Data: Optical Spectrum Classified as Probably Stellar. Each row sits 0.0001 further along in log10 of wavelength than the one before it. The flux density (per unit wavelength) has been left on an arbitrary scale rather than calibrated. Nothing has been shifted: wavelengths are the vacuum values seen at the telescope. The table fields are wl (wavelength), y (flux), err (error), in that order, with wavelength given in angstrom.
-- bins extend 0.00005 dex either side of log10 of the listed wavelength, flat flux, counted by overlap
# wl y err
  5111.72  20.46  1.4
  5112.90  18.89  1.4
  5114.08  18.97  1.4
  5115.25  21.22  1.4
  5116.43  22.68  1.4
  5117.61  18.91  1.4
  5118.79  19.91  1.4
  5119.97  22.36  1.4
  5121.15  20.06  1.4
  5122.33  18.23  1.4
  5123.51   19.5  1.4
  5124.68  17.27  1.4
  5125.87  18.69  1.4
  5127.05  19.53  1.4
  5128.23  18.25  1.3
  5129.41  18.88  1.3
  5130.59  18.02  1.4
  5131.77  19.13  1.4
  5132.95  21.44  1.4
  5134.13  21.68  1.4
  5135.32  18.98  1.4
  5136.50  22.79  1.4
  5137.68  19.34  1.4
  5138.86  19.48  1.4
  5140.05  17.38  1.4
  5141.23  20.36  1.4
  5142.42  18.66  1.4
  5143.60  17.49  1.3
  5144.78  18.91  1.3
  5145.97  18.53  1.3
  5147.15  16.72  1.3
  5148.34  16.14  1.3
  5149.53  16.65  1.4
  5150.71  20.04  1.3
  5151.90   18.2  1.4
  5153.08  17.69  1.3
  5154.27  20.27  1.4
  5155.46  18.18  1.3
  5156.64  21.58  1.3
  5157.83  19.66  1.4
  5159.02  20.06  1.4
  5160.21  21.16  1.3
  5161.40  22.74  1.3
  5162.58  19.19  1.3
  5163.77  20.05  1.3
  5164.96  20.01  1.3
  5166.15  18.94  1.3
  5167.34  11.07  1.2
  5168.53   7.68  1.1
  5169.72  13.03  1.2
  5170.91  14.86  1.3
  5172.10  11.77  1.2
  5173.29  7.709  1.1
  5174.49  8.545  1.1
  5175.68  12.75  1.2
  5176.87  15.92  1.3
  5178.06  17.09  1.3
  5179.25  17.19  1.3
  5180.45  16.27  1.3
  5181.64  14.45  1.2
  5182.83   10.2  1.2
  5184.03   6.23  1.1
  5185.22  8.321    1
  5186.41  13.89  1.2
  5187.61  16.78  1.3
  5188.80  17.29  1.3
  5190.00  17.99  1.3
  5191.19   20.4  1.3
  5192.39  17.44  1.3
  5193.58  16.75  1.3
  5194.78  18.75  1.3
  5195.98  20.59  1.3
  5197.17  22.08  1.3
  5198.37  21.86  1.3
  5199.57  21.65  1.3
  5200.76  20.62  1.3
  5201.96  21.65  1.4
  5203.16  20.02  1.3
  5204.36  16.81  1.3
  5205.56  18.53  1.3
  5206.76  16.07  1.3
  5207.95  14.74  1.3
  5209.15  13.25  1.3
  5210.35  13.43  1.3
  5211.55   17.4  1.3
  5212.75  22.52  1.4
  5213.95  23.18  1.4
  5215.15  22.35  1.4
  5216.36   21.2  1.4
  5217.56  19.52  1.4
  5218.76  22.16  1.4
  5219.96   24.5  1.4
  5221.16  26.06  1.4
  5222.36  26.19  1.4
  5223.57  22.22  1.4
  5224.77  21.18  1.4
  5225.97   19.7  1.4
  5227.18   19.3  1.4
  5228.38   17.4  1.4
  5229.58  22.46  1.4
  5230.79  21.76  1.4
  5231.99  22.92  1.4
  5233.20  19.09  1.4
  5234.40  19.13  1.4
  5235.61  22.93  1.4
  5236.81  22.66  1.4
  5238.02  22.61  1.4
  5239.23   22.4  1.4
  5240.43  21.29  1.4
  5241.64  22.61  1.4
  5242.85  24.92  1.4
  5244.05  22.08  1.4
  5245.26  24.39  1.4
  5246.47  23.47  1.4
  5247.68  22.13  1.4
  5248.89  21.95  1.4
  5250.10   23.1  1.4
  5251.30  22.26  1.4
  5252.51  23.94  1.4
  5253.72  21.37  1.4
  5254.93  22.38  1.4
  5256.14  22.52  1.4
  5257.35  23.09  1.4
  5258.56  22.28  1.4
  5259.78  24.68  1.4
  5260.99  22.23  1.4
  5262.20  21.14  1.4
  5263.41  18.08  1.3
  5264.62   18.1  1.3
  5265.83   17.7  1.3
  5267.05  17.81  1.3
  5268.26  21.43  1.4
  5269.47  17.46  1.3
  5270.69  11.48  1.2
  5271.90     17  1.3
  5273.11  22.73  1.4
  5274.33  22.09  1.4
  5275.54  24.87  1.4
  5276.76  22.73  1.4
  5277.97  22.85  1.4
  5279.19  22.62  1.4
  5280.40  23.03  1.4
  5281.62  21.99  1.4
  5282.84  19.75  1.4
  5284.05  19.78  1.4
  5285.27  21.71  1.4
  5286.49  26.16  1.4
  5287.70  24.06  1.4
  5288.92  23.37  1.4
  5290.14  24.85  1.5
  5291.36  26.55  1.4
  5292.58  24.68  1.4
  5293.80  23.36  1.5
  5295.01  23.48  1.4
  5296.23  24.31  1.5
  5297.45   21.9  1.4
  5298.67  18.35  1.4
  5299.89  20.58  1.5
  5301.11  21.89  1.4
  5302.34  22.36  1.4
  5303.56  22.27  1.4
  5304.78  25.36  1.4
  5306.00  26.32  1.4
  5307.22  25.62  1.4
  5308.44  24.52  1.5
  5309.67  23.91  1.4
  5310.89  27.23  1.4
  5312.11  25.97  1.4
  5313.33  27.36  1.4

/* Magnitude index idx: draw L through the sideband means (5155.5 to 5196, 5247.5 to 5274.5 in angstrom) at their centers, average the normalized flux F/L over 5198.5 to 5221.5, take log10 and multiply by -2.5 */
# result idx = -0.12 mag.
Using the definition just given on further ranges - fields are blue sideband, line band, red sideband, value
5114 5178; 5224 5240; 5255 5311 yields -0.02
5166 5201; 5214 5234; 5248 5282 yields -0.20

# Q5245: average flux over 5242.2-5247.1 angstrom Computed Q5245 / 23.7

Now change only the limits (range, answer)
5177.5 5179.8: 17.2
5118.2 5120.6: 21.1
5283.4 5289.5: 23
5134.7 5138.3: 20.4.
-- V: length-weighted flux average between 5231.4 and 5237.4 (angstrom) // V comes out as 21.3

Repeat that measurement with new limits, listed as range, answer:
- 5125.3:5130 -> 18.8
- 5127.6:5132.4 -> 18.6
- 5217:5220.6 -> 22.2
